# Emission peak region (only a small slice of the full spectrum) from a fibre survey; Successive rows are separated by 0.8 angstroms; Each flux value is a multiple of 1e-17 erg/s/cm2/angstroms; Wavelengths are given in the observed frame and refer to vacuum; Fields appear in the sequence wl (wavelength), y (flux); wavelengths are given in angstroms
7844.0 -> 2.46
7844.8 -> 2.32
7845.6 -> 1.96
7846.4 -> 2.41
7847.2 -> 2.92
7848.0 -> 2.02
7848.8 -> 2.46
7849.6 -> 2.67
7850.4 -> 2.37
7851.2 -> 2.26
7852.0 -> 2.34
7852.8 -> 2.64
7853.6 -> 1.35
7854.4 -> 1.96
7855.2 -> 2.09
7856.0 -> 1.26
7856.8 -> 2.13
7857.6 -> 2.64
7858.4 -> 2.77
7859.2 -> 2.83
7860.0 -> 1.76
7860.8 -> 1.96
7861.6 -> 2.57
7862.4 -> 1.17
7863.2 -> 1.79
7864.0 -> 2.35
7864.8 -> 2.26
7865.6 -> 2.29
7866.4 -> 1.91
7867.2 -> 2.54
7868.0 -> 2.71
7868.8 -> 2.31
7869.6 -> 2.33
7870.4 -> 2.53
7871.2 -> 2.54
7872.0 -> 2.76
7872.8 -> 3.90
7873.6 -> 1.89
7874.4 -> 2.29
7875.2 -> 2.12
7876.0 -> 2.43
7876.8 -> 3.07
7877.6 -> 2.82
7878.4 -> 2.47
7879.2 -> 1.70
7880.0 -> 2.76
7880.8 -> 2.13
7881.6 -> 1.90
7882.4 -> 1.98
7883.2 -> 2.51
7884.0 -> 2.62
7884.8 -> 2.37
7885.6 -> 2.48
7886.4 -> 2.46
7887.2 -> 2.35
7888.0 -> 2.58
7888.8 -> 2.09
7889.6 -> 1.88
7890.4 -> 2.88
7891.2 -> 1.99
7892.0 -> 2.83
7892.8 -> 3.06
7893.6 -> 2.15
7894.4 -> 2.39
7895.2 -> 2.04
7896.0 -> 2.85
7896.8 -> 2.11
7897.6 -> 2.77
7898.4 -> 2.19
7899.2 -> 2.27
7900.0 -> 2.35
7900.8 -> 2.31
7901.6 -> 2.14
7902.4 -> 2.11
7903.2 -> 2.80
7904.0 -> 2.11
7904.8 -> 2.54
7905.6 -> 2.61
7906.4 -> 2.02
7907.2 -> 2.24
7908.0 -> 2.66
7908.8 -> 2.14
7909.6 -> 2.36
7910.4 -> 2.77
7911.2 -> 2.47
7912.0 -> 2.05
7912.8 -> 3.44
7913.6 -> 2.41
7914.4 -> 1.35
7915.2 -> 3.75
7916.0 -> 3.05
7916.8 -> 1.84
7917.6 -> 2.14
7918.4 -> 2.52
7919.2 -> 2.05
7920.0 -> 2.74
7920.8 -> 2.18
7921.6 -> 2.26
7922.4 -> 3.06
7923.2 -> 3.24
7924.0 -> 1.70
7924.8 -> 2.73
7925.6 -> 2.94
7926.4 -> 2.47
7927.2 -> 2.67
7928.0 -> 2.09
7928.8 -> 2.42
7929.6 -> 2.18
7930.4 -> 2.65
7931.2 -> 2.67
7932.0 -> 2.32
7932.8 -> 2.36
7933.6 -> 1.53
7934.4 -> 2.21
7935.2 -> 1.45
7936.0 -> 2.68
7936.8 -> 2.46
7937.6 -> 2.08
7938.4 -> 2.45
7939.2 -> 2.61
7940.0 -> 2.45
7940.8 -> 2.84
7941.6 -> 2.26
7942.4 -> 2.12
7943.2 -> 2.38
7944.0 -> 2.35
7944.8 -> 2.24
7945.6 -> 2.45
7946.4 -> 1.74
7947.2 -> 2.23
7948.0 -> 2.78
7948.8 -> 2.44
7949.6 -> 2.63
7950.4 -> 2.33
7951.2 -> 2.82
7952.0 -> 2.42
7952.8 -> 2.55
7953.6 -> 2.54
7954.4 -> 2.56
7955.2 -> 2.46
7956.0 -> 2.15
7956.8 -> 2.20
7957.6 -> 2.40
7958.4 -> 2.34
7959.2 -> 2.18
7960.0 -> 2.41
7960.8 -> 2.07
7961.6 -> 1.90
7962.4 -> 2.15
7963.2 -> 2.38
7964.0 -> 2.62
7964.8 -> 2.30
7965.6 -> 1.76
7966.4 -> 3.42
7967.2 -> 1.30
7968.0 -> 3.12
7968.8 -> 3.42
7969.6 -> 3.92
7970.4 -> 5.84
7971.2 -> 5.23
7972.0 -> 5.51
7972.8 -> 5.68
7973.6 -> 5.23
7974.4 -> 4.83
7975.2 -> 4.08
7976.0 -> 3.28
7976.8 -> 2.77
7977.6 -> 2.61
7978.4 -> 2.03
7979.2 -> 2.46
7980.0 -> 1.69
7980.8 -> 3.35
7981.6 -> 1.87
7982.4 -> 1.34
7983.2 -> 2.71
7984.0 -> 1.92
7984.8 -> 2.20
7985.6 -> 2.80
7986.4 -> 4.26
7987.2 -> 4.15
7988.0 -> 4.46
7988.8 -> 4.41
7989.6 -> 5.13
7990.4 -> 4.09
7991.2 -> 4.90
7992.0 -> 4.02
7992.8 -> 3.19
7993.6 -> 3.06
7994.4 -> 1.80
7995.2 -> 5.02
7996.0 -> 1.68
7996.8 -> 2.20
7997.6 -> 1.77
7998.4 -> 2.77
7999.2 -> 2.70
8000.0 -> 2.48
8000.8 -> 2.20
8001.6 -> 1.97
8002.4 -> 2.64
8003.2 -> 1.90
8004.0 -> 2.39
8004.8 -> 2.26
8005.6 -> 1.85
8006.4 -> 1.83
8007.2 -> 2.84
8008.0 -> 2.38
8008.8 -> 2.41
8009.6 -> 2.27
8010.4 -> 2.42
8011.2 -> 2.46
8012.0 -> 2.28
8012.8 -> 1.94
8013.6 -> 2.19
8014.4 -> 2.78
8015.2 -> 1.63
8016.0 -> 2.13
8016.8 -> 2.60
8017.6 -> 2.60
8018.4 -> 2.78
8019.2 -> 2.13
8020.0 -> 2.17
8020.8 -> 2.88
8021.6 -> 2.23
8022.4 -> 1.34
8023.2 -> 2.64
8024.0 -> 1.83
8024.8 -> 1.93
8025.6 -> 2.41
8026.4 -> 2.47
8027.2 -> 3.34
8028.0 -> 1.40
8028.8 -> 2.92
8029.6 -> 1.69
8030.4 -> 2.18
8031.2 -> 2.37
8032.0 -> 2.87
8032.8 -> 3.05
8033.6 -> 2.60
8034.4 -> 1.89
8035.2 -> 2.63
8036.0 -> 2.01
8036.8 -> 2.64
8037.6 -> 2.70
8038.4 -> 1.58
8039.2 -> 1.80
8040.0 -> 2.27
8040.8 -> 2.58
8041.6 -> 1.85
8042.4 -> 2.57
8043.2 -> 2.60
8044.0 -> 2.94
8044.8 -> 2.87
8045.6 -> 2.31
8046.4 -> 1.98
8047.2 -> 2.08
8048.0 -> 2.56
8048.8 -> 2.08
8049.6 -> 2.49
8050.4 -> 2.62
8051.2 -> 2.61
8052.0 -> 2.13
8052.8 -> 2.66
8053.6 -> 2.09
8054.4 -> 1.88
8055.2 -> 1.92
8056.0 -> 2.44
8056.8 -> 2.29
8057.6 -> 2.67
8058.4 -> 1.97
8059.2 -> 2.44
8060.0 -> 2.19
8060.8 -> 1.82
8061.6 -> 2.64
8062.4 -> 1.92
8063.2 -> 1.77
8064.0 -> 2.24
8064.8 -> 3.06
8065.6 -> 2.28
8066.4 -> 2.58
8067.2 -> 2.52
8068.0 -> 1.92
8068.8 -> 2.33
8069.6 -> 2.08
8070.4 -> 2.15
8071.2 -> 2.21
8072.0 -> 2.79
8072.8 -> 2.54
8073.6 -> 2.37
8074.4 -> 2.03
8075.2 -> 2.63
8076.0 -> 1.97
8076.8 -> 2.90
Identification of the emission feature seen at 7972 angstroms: [S II] 6716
